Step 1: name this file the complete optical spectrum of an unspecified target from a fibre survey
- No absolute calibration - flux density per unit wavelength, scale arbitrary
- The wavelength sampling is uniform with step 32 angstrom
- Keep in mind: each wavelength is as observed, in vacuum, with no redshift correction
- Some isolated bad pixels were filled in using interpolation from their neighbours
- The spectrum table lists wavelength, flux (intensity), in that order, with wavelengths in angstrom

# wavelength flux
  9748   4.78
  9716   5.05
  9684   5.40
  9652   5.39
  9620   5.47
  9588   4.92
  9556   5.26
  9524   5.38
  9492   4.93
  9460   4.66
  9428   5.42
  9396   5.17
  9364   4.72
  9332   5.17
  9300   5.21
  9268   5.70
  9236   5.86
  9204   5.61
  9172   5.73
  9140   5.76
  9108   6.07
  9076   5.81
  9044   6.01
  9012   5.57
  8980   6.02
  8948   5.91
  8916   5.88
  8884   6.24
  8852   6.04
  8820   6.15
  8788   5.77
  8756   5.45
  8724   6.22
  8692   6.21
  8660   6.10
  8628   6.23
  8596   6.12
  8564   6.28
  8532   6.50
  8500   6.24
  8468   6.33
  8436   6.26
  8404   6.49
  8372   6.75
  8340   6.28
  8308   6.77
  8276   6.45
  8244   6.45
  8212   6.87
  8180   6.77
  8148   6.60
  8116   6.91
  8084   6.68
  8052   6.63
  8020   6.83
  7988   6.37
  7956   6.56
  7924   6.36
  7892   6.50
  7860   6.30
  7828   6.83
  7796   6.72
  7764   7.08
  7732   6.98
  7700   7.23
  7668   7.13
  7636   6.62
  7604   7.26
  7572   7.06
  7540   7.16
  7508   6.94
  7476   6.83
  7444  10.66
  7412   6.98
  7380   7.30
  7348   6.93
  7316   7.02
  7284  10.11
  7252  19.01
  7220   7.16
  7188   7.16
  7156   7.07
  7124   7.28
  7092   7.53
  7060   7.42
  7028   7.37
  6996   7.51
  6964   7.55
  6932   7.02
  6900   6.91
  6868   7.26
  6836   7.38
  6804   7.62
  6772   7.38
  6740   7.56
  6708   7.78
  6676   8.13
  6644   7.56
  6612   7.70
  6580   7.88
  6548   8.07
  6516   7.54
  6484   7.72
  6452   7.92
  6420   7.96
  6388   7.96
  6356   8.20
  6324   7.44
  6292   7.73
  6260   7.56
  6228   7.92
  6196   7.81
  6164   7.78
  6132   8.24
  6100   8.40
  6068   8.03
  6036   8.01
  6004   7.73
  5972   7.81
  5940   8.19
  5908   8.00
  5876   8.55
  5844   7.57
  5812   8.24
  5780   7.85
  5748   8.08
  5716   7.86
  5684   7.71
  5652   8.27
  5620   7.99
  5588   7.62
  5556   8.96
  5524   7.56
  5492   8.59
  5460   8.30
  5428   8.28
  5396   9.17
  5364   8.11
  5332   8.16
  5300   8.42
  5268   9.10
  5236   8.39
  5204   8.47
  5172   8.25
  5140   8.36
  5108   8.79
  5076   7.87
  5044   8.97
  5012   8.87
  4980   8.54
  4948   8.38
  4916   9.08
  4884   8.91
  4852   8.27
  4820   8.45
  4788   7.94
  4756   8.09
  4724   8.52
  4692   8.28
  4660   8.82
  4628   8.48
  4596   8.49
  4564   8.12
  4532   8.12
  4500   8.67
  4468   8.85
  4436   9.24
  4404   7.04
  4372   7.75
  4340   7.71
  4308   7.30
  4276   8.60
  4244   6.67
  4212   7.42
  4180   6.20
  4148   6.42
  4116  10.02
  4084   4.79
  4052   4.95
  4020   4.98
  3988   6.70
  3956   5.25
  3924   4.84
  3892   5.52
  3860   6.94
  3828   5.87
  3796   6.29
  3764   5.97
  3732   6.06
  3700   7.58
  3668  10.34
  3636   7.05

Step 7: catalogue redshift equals 0.107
